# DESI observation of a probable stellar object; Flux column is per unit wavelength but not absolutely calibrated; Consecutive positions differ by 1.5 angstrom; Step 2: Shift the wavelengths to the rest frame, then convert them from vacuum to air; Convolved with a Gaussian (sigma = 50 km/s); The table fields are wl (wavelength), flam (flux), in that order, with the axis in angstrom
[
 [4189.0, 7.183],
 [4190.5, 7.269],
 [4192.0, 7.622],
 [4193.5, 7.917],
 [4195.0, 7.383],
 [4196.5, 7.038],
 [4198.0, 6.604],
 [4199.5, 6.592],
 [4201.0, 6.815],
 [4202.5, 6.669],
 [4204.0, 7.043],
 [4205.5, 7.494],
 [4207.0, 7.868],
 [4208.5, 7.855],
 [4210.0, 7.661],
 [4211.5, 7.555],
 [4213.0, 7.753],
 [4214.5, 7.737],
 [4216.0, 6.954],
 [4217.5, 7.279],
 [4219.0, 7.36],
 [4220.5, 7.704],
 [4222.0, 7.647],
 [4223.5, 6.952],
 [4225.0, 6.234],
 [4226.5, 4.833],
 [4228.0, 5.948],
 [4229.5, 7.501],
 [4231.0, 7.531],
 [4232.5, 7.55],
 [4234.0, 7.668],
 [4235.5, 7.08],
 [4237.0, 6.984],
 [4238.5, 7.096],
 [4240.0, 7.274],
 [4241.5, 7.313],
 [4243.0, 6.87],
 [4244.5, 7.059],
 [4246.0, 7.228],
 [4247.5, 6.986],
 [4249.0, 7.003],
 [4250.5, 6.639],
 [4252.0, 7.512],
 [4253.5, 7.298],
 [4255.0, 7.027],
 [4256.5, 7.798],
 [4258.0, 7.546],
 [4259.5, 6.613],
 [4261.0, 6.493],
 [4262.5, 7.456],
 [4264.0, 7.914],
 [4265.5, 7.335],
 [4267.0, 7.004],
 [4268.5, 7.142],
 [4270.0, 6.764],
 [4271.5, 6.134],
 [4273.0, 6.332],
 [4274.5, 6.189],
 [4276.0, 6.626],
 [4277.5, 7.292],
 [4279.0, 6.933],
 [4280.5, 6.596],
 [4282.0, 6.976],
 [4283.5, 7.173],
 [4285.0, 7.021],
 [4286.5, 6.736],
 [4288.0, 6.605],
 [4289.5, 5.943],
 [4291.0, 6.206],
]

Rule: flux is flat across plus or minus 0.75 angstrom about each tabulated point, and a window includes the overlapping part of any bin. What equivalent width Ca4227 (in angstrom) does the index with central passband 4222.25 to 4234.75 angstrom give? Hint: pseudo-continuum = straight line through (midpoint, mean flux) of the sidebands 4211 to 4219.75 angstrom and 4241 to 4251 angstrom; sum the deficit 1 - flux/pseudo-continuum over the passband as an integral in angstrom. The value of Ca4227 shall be 0.8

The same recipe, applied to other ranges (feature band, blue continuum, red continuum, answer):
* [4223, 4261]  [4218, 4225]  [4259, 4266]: 1.1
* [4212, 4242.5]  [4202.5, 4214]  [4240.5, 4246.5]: 0.8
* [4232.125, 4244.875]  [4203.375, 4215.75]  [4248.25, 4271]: 0.2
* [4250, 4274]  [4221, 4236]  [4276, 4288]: -0.5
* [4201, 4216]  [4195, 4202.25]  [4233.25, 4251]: -1.2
